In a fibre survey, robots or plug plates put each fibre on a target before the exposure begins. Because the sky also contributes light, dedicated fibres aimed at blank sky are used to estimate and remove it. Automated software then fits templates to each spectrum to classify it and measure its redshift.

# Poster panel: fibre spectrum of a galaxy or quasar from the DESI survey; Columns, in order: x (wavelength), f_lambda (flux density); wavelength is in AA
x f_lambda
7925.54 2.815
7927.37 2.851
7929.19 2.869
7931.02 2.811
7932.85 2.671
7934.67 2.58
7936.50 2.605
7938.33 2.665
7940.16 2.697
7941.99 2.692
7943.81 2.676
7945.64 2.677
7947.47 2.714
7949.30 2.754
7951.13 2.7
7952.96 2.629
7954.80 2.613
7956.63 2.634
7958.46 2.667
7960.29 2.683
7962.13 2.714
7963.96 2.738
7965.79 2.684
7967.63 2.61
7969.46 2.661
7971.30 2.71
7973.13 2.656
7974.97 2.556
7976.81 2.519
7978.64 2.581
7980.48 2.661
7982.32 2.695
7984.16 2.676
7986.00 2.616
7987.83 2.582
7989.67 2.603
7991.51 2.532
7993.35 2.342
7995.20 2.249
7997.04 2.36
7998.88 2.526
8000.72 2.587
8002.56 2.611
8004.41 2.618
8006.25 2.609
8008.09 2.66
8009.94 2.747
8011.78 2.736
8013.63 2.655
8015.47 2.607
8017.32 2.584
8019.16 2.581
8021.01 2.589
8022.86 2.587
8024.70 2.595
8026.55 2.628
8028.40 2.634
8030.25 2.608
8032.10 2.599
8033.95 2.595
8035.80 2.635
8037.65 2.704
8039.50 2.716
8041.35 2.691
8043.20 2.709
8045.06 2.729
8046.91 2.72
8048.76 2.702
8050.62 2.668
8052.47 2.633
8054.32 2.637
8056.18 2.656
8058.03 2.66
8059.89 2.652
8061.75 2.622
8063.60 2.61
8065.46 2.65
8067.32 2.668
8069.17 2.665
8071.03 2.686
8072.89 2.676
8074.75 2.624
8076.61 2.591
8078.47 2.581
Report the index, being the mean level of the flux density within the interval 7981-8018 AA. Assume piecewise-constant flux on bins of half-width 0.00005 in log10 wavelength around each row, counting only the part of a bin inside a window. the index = 2.58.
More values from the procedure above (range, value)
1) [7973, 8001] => 2.54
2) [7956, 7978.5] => 2.65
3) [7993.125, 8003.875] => 2.46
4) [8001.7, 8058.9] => 2.65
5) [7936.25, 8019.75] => 2.62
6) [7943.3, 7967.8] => 2.68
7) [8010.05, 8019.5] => 2.65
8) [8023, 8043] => 2.64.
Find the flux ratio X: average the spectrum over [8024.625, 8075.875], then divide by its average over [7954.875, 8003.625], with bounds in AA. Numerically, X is 1.02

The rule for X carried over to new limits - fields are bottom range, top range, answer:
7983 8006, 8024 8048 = 1.05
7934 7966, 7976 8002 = 0.95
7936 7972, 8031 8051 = 1.00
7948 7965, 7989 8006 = 0.93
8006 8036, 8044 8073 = 1.01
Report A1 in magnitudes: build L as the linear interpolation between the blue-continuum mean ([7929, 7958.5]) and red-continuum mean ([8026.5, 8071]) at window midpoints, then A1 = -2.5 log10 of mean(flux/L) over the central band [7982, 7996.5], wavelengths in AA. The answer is 0.06 mag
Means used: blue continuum 2.68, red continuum 2.66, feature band 2.53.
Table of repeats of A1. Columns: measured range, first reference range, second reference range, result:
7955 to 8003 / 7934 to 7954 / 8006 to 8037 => 0.02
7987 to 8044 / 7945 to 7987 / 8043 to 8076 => 0.03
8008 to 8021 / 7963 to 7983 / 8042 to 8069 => 0.00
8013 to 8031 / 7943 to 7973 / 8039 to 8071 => 0.03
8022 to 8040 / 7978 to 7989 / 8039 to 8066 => 0.01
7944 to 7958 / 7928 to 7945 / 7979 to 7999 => -0.01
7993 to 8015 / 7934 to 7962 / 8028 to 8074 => 0.04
